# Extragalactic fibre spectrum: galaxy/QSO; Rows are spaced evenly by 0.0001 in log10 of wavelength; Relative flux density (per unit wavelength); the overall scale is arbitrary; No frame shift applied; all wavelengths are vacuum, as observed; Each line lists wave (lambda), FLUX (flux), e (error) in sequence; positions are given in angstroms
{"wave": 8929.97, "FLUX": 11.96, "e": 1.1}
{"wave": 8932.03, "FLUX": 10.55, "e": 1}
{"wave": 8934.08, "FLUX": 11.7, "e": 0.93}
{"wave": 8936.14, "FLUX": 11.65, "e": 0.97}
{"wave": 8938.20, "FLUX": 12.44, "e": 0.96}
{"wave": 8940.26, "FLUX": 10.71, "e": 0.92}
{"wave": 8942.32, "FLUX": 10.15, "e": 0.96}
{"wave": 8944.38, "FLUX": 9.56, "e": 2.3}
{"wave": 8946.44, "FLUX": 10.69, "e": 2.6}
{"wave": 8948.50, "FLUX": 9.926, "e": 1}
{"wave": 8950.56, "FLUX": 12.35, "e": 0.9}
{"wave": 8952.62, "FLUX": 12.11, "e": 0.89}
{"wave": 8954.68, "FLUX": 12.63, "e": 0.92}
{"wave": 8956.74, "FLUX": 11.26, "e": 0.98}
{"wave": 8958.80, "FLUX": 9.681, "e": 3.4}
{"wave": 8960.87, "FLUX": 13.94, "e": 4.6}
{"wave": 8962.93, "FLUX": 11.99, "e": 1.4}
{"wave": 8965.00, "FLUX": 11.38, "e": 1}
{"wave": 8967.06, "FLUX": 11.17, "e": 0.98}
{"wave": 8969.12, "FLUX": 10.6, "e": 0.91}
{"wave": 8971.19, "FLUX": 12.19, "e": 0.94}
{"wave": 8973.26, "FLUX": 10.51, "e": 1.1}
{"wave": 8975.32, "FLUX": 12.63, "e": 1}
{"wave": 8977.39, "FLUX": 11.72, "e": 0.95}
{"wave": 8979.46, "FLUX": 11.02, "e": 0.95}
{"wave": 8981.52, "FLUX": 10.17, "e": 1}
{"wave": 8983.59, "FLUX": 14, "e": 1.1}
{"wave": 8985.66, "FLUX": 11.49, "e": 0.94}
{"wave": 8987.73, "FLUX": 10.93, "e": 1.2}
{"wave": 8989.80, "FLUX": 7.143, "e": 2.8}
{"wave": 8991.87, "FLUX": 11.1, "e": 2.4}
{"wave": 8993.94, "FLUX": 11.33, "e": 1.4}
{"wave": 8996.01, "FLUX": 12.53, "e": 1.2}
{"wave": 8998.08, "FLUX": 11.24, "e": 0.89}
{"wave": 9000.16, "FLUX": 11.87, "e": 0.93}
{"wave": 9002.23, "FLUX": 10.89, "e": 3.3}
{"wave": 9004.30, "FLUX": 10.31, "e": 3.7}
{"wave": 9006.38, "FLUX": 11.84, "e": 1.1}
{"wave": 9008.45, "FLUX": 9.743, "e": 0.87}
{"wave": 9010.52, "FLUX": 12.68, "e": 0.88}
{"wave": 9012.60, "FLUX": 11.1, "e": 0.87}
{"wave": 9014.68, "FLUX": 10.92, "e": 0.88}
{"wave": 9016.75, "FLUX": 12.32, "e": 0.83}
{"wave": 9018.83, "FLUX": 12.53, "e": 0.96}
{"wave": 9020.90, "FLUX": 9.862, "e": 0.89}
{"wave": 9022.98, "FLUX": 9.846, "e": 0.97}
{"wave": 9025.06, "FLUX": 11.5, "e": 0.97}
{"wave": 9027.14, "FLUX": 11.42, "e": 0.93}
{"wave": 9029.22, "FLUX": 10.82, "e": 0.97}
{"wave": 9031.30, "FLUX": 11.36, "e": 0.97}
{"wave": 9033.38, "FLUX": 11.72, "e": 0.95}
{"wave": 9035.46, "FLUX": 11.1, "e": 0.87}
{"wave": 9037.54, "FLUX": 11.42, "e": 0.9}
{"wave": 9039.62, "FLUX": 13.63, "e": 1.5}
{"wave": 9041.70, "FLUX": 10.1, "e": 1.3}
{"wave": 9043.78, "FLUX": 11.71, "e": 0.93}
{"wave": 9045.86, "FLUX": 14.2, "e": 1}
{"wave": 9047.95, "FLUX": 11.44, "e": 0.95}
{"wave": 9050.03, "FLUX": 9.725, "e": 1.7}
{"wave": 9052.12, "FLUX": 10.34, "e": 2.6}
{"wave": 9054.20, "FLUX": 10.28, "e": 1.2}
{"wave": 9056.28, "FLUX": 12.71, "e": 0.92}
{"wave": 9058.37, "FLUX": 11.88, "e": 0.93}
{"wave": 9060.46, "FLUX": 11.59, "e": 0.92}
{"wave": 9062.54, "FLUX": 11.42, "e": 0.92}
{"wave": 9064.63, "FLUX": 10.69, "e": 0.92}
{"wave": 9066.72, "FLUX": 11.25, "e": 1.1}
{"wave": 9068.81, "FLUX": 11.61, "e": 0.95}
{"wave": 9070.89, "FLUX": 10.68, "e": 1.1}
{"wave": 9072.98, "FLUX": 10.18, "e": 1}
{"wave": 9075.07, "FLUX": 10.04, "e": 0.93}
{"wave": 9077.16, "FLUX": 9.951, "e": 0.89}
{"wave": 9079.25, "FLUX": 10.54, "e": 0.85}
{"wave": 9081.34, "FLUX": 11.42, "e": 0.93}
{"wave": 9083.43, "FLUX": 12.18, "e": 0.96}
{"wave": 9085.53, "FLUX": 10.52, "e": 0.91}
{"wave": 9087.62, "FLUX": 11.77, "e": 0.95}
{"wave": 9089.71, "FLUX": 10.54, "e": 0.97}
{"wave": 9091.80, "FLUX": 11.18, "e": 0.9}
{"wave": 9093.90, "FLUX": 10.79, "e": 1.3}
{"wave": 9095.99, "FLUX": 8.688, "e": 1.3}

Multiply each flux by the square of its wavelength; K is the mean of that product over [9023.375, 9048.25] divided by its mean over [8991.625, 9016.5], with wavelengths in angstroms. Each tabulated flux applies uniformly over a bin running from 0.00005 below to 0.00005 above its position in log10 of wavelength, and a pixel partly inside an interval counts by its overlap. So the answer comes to 1.0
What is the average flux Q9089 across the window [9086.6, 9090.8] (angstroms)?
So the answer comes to 11.2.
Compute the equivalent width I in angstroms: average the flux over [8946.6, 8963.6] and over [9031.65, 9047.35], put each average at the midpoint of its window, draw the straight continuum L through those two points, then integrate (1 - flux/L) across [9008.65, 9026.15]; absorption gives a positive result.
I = 0.9 angstroms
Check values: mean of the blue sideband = 11.7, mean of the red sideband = 11.9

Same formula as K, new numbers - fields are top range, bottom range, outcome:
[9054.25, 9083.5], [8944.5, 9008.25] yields 1.00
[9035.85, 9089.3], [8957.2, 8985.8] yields 0.99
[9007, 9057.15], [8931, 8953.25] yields 1.05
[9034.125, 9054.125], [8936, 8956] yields 1.05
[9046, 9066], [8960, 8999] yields 1.00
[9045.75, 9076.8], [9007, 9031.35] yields 1.00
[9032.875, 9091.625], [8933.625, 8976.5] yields 1.01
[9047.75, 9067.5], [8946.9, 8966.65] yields 0.98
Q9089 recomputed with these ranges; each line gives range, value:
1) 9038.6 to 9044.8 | 11.8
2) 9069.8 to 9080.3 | 10.3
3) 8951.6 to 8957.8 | 12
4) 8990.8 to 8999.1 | 11.5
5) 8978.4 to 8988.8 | 11.5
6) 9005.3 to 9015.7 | 11.2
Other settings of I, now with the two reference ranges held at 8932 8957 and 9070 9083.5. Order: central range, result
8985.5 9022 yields -0.5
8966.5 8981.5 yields -0.3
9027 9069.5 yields -2.8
